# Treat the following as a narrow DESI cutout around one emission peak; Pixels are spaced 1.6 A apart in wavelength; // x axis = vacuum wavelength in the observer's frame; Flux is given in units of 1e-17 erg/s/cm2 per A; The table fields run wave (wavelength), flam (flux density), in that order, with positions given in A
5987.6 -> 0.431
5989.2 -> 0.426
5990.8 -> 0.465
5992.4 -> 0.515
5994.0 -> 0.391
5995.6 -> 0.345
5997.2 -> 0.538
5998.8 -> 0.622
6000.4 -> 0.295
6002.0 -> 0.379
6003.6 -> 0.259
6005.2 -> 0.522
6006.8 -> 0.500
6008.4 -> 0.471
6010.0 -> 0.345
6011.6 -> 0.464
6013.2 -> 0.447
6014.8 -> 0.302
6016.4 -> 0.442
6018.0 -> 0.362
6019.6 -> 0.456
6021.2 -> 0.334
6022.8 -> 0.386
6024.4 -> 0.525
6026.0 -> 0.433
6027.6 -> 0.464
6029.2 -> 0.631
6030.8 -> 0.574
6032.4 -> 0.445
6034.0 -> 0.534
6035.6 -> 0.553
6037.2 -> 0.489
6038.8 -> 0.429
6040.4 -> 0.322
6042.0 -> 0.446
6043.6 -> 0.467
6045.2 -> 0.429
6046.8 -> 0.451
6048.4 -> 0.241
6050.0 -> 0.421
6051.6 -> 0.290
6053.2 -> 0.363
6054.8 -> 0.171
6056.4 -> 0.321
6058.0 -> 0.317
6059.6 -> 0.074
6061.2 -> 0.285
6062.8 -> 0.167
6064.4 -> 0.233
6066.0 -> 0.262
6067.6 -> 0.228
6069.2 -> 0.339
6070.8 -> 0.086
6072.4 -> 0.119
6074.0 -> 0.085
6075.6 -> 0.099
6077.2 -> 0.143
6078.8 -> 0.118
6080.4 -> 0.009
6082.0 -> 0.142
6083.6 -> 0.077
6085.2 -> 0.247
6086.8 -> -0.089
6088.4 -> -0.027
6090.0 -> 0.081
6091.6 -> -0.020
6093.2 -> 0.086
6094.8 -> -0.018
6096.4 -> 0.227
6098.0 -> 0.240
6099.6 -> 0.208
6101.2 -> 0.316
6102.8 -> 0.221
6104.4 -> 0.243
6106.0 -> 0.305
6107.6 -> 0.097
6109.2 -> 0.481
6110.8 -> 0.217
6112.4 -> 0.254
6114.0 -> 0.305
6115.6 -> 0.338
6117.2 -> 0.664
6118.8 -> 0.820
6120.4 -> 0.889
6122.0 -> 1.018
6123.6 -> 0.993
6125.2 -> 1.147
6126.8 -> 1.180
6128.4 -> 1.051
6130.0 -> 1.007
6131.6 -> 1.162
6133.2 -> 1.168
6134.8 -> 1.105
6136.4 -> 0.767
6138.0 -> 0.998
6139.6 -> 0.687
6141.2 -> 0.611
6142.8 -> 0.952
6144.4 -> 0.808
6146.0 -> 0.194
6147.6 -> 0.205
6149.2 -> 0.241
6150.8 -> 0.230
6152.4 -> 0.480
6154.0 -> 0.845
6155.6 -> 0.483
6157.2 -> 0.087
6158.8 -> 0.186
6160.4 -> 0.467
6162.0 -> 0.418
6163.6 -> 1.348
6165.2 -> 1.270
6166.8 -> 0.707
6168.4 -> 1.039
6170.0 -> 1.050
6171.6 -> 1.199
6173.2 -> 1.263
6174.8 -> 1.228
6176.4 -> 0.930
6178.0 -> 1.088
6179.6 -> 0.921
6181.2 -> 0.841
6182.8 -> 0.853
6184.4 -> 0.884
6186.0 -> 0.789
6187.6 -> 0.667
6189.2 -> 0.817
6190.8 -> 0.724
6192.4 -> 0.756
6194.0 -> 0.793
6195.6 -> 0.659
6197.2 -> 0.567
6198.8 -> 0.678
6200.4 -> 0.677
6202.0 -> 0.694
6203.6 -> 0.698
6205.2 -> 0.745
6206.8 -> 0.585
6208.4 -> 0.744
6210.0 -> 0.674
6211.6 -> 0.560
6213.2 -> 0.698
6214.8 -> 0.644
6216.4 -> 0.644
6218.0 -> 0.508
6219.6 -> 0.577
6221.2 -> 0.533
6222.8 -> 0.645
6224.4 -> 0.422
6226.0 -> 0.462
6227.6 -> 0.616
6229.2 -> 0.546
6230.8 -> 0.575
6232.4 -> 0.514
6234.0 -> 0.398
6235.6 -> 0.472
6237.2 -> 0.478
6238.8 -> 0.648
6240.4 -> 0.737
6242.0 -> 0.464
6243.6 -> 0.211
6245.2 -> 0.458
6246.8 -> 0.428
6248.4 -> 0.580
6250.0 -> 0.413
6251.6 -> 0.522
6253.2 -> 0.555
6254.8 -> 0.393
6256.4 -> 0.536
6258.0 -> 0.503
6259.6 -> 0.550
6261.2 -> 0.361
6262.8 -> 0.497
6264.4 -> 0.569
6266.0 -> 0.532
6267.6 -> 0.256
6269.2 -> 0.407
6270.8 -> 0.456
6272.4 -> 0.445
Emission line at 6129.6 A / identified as C IV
